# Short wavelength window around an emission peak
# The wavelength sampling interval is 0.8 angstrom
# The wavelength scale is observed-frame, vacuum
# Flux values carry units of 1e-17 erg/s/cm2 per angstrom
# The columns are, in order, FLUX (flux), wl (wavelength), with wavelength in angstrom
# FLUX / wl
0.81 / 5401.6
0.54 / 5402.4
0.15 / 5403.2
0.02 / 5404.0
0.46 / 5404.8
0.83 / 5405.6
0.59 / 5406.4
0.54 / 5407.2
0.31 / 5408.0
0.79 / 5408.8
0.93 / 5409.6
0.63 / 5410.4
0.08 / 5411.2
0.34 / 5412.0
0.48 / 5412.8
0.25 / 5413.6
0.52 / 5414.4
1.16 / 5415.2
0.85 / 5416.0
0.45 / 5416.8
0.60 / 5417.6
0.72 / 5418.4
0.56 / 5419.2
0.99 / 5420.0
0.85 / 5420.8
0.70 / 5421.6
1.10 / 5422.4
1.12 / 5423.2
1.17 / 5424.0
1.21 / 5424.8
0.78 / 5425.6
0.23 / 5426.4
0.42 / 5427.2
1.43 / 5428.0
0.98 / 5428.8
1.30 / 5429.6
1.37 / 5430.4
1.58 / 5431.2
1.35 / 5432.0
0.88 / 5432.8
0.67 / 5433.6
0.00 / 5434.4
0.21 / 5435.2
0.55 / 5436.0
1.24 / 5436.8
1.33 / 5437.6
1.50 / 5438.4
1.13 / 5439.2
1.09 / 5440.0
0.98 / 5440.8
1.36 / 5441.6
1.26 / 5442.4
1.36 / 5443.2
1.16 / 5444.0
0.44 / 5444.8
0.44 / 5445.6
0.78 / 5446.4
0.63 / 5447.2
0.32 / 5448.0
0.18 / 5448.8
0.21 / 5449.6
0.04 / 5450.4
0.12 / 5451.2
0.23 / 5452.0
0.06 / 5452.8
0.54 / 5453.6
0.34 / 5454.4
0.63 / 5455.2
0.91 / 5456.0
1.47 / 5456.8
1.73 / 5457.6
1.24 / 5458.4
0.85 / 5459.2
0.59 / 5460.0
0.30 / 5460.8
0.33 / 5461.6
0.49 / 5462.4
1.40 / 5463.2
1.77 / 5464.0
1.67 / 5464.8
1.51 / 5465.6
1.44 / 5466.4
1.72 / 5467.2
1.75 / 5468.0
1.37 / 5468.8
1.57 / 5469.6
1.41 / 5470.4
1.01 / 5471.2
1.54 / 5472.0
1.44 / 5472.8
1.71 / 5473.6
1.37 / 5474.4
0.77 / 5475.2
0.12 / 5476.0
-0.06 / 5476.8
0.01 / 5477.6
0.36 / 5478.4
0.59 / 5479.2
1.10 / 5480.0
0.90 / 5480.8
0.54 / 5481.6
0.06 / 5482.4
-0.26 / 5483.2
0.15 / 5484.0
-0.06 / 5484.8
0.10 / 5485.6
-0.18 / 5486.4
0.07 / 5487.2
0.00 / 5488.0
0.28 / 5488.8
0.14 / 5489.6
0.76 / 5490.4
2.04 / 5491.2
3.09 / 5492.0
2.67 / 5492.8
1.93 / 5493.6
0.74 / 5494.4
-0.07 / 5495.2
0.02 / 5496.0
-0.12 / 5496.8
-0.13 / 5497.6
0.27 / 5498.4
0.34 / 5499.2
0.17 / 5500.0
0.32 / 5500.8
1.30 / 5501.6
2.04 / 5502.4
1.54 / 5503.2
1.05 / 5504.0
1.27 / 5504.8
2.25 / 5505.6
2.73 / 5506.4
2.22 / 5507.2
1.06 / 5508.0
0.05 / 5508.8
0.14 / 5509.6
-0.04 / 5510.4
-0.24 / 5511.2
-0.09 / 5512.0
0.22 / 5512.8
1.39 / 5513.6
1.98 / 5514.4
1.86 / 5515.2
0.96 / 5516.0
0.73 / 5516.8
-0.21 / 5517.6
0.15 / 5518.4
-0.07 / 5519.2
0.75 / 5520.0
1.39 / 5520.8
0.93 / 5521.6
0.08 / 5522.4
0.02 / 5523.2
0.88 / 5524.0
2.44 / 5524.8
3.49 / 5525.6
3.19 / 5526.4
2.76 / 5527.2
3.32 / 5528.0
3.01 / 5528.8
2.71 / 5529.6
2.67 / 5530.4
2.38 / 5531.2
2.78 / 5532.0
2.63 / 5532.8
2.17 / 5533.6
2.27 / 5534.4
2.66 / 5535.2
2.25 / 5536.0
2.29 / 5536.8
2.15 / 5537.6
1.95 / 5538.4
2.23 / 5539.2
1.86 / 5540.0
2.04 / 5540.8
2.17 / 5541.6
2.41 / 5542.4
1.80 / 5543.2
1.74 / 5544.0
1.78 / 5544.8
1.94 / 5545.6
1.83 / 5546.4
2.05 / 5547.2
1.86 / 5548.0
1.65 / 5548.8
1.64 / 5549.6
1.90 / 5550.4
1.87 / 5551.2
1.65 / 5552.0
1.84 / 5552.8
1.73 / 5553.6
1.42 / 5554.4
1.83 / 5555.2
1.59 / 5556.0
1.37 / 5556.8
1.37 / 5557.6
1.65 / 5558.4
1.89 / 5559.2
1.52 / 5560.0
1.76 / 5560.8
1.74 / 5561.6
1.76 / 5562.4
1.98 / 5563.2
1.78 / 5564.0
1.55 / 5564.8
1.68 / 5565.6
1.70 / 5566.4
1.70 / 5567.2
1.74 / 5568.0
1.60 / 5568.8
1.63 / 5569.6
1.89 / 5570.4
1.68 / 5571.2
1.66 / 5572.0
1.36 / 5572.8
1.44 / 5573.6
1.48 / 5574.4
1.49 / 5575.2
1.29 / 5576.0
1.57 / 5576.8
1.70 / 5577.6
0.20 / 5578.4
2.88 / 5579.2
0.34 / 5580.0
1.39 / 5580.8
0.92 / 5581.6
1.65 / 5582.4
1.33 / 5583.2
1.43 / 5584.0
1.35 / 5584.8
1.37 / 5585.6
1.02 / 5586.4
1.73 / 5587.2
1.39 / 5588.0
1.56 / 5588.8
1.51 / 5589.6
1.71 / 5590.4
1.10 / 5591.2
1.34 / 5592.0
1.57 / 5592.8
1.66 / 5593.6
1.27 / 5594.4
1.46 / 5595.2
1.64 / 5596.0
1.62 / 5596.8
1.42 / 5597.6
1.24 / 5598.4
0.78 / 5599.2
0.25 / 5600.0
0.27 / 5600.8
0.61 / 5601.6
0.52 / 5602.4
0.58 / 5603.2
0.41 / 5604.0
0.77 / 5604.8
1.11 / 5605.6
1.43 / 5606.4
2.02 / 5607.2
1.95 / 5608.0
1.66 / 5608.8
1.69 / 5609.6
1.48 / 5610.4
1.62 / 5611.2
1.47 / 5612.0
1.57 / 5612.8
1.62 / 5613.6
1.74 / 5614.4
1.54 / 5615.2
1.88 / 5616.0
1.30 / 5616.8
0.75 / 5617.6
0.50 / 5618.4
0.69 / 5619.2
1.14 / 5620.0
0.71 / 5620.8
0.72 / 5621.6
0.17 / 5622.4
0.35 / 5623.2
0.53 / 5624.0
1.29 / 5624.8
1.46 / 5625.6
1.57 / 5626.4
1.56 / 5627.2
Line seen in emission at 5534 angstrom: Lyman alpha 1216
